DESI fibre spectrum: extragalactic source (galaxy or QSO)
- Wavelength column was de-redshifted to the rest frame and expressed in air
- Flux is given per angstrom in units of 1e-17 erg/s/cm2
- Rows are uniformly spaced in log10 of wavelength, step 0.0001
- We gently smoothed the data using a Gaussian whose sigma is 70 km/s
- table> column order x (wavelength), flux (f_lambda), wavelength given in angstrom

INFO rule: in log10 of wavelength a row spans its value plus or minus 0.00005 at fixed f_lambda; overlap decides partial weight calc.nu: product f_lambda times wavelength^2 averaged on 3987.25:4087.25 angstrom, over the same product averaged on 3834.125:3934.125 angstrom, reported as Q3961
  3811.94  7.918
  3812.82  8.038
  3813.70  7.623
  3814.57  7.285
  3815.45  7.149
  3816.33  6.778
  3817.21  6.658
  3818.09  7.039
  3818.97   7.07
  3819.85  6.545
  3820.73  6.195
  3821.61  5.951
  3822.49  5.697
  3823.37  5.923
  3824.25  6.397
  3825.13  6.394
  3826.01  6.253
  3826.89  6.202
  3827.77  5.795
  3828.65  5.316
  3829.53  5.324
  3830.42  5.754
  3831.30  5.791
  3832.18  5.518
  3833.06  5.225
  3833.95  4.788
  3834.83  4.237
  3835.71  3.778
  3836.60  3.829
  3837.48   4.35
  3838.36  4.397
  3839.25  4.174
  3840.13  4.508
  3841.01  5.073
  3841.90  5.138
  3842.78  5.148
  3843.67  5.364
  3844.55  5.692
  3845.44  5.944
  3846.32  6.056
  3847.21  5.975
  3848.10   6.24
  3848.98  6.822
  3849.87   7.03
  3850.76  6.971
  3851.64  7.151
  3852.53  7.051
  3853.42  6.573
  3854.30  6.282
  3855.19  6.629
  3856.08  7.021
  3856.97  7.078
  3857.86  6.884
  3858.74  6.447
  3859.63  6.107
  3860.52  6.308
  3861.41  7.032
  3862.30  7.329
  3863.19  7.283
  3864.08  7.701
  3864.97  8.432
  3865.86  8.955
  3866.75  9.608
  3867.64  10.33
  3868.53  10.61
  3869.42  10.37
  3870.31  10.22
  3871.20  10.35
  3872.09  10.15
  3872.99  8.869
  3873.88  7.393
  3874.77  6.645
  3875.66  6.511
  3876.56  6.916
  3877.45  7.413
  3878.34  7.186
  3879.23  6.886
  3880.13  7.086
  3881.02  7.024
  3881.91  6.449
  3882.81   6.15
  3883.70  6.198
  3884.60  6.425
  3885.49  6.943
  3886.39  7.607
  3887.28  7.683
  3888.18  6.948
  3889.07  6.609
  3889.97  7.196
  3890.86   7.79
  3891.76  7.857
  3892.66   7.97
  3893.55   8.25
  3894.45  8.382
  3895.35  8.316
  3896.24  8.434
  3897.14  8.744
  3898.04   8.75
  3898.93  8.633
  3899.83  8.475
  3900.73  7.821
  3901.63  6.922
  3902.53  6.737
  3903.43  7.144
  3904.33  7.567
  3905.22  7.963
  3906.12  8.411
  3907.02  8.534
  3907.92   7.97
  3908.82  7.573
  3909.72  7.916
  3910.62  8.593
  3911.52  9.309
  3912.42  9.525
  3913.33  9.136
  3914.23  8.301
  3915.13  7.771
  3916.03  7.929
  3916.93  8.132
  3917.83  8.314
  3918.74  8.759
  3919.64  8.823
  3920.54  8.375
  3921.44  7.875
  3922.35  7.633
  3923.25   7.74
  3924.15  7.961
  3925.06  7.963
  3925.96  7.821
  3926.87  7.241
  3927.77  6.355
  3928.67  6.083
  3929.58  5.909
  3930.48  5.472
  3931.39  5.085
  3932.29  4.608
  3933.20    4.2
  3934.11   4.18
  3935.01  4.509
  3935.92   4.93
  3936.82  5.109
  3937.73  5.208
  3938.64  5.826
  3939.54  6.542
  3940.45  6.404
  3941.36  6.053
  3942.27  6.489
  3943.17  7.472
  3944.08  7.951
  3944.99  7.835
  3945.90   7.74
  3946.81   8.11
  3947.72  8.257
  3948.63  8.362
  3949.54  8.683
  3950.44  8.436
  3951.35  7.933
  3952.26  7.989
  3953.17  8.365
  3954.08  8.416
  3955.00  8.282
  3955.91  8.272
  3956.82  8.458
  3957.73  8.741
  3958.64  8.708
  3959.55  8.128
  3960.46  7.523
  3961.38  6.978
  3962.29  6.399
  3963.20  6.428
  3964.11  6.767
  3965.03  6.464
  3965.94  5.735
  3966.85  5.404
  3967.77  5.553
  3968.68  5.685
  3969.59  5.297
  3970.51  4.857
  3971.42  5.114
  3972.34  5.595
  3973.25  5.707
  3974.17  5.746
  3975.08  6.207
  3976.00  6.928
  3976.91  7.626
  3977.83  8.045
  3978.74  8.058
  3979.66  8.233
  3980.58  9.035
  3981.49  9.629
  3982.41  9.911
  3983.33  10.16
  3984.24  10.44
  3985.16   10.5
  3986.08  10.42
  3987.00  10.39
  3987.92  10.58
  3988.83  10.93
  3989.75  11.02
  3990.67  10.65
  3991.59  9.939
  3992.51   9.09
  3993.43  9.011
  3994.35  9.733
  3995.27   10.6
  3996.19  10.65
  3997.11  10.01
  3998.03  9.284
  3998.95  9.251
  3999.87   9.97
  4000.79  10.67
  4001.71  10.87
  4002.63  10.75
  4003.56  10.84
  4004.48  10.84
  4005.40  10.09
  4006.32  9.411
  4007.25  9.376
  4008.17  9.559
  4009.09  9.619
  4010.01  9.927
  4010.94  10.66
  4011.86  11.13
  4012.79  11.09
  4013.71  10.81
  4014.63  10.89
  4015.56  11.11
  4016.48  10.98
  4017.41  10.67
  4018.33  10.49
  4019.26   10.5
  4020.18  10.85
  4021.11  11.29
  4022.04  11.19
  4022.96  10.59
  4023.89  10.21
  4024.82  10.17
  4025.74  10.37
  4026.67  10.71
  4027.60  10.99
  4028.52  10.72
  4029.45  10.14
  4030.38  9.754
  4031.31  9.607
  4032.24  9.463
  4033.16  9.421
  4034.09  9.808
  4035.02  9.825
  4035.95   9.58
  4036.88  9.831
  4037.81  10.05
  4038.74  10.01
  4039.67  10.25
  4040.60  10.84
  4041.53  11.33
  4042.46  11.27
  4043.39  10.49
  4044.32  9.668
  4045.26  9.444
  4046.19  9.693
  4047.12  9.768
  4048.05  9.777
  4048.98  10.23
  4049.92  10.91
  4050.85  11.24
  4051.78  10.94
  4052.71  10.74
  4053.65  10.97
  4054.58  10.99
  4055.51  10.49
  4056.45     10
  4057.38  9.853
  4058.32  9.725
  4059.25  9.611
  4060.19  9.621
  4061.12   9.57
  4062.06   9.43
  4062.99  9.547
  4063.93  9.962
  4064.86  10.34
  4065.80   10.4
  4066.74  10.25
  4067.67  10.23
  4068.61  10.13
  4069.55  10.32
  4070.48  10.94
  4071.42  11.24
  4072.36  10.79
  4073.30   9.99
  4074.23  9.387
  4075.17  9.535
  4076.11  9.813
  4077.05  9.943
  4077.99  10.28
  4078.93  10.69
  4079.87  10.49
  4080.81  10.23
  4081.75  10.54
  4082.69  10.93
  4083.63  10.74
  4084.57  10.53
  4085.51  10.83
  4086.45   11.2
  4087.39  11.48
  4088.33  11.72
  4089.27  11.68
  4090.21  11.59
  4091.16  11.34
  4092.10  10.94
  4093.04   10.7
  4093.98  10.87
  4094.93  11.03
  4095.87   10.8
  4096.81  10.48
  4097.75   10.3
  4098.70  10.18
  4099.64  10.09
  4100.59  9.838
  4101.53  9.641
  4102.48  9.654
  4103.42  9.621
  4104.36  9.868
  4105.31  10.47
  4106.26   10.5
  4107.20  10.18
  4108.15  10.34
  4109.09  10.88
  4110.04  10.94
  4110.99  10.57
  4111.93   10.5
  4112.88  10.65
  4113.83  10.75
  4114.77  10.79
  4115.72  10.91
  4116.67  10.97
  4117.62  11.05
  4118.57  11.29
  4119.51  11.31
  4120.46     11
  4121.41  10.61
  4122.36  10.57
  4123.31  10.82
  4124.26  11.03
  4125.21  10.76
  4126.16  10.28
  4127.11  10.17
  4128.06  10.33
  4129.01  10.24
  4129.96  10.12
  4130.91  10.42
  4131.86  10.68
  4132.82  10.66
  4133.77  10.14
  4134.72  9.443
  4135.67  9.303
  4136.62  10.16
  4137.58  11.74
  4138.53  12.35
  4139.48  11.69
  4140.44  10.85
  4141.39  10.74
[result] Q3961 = 1.54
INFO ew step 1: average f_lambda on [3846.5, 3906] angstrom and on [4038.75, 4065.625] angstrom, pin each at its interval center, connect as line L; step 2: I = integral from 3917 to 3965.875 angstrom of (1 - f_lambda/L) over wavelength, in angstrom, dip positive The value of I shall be 8.2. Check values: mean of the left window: 7.59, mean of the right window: 10.2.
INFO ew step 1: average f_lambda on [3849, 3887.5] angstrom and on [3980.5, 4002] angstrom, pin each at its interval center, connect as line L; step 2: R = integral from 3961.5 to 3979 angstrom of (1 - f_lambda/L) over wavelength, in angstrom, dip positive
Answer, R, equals 6.3 angstrom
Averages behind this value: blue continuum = 7.56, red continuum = 10.1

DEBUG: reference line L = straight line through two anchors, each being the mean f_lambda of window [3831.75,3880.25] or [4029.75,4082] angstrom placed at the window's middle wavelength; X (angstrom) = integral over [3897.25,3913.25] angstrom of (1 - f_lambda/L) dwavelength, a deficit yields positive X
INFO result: -1.1 angstrom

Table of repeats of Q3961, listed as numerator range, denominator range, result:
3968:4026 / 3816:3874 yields 1.56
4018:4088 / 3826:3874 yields 1.72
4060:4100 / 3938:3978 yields 1.58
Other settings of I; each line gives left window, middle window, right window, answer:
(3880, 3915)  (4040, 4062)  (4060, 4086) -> -0.8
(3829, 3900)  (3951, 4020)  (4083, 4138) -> -0.7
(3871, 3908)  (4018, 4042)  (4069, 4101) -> -1.3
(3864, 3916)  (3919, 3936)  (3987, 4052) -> 4.2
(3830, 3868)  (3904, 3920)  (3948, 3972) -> -3.8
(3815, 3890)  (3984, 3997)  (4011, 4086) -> -1.4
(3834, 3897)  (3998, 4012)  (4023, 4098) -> -1.1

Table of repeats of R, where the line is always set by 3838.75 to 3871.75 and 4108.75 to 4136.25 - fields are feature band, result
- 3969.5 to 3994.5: 0.6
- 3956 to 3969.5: 2.5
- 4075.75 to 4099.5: -1.5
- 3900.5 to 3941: 3.9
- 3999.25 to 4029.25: -4.5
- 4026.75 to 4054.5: -2.1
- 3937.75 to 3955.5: 1.5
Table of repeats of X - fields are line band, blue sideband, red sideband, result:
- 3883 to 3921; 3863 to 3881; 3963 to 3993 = 1.53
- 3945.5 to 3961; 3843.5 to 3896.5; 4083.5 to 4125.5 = 0.61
